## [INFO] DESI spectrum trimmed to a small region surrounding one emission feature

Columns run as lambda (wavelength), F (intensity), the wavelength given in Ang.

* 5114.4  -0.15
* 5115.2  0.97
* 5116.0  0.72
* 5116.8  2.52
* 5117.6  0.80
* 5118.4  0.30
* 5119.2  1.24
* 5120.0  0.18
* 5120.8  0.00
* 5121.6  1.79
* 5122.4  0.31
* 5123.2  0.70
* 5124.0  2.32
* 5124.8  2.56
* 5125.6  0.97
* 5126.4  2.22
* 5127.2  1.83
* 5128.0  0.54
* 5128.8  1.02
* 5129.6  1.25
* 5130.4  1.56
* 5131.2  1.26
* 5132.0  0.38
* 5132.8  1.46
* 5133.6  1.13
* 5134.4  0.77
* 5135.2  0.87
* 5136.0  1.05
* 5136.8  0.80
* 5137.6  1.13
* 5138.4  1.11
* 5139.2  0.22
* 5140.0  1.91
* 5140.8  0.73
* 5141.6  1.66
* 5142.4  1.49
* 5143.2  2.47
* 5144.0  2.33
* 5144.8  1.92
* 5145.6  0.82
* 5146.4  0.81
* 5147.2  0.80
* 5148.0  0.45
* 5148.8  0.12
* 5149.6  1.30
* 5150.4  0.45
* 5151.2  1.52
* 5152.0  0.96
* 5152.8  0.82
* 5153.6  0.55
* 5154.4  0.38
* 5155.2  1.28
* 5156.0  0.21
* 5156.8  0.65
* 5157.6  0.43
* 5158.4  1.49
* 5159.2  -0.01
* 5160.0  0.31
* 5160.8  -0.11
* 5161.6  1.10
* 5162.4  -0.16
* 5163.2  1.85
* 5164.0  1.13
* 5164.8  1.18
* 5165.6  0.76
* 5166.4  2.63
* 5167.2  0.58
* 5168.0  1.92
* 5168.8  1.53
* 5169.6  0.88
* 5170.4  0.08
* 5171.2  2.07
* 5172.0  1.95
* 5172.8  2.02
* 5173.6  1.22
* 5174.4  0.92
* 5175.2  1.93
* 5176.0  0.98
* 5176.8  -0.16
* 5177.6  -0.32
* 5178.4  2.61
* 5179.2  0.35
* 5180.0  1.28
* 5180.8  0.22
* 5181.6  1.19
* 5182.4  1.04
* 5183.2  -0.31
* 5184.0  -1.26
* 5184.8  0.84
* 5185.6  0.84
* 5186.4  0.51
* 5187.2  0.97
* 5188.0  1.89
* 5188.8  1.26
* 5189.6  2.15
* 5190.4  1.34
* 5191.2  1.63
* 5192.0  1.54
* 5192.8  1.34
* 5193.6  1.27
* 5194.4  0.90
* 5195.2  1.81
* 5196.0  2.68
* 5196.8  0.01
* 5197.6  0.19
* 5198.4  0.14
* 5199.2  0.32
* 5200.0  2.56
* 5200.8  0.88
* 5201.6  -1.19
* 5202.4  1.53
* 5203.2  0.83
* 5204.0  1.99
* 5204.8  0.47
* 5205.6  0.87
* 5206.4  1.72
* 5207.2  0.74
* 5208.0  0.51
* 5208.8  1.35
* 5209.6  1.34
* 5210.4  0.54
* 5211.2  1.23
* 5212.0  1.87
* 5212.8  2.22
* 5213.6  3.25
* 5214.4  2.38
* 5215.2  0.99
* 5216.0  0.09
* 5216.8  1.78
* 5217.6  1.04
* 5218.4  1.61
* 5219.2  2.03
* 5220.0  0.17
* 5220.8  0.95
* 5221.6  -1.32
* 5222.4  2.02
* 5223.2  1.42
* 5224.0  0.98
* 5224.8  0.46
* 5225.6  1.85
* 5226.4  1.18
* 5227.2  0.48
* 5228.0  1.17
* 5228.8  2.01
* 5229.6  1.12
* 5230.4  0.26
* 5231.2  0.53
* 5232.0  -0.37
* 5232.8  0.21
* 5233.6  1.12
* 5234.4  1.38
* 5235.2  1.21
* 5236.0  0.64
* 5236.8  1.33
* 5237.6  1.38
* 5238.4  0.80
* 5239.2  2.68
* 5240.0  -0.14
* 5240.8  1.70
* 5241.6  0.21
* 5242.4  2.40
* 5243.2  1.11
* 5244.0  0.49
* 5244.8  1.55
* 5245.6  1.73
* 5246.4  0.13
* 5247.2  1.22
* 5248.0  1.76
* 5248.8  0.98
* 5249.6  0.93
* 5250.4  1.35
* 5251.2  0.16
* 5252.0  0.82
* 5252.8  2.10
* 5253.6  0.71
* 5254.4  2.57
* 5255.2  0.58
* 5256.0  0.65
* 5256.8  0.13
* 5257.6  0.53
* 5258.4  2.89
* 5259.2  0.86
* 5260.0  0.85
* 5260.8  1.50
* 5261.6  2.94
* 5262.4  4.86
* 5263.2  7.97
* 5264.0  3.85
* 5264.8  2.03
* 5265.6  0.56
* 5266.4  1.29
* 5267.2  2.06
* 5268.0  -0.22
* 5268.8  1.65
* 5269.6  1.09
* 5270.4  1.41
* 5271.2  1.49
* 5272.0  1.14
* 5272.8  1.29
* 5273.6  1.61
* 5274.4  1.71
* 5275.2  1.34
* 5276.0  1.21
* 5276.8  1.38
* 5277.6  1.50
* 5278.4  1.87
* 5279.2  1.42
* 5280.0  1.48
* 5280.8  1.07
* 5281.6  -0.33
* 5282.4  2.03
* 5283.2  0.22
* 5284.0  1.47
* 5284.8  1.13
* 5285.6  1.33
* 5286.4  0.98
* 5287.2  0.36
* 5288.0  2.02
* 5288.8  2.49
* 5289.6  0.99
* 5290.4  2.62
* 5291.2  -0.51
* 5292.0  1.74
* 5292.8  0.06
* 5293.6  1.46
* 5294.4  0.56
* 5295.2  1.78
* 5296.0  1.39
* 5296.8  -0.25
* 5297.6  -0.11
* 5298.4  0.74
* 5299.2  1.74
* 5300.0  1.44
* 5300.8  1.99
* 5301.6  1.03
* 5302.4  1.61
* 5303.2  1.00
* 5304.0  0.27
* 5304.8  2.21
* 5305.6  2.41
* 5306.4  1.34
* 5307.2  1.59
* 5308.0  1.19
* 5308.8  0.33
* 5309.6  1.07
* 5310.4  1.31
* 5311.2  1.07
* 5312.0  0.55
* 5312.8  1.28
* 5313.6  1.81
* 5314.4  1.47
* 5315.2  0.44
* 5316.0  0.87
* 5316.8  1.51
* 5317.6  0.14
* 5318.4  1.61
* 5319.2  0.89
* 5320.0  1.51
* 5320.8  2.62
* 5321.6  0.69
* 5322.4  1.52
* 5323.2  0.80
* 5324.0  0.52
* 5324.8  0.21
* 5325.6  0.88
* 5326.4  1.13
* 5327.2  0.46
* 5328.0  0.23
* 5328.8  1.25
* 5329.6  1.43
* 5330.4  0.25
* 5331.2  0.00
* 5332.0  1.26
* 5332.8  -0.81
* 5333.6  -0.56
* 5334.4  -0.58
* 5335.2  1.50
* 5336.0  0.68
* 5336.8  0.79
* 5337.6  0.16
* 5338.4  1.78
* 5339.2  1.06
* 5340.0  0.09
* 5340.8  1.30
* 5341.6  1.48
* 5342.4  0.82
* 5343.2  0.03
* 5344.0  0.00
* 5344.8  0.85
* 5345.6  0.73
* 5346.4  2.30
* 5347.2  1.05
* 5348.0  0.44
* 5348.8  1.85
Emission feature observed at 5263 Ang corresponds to [O III]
